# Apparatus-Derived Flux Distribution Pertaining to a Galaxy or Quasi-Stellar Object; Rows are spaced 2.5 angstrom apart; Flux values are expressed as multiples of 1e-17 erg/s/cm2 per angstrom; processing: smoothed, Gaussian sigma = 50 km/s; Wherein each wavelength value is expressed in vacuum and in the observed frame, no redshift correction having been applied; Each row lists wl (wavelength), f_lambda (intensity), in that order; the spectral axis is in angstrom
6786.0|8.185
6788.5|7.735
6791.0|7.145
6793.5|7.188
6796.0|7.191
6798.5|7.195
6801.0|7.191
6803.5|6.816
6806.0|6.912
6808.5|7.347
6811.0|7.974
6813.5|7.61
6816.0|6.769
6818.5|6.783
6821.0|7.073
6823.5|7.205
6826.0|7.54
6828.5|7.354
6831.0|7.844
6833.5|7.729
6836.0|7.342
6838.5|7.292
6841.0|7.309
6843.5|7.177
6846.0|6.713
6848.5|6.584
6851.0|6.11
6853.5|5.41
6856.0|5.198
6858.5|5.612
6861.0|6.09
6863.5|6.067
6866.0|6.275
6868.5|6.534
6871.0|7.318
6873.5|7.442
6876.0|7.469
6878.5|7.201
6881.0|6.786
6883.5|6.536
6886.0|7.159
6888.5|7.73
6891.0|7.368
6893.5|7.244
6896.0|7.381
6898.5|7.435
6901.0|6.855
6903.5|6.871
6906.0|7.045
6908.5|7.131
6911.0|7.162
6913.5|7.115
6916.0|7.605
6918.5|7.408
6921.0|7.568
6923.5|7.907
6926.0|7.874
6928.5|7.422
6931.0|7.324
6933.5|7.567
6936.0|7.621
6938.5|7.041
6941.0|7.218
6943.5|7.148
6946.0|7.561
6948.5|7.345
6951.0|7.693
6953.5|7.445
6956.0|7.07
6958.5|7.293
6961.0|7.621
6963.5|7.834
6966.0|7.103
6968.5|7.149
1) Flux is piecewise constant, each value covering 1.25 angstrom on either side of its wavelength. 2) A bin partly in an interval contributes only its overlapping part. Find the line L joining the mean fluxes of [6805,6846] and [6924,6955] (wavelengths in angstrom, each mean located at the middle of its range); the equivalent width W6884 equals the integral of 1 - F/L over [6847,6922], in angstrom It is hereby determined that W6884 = 5.4 angstrom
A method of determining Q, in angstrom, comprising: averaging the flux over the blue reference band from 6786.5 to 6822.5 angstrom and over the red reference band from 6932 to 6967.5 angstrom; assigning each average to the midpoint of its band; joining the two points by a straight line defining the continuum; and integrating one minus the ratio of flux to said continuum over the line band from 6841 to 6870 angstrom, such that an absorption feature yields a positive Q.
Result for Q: 4.2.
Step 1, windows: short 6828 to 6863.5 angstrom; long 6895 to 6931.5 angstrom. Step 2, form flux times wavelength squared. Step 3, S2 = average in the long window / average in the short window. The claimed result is 1.12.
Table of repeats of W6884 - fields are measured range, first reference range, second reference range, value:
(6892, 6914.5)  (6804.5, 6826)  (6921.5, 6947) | 0.8 angstrom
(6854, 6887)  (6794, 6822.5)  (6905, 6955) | 3.3 angstrom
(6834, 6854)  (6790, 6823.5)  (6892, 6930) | 1.1 angstrom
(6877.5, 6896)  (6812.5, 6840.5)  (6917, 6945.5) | 0.6 angstrom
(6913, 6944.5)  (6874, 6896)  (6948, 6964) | -0.4 angstrom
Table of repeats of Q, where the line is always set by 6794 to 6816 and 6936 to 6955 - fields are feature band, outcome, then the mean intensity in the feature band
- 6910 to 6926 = -0.34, 7.5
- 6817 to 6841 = -0.25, 7.34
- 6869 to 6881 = 0.10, 7.25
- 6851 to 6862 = 2.51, 5.63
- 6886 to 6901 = -0.08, 7.36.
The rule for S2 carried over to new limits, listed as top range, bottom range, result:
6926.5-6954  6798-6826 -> 1.07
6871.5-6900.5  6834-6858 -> 1.11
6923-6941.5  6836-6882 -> 1.16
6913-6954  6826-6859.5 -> 1.13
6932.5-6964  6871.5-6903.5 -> 1.05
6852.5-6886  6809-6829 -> 0.90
